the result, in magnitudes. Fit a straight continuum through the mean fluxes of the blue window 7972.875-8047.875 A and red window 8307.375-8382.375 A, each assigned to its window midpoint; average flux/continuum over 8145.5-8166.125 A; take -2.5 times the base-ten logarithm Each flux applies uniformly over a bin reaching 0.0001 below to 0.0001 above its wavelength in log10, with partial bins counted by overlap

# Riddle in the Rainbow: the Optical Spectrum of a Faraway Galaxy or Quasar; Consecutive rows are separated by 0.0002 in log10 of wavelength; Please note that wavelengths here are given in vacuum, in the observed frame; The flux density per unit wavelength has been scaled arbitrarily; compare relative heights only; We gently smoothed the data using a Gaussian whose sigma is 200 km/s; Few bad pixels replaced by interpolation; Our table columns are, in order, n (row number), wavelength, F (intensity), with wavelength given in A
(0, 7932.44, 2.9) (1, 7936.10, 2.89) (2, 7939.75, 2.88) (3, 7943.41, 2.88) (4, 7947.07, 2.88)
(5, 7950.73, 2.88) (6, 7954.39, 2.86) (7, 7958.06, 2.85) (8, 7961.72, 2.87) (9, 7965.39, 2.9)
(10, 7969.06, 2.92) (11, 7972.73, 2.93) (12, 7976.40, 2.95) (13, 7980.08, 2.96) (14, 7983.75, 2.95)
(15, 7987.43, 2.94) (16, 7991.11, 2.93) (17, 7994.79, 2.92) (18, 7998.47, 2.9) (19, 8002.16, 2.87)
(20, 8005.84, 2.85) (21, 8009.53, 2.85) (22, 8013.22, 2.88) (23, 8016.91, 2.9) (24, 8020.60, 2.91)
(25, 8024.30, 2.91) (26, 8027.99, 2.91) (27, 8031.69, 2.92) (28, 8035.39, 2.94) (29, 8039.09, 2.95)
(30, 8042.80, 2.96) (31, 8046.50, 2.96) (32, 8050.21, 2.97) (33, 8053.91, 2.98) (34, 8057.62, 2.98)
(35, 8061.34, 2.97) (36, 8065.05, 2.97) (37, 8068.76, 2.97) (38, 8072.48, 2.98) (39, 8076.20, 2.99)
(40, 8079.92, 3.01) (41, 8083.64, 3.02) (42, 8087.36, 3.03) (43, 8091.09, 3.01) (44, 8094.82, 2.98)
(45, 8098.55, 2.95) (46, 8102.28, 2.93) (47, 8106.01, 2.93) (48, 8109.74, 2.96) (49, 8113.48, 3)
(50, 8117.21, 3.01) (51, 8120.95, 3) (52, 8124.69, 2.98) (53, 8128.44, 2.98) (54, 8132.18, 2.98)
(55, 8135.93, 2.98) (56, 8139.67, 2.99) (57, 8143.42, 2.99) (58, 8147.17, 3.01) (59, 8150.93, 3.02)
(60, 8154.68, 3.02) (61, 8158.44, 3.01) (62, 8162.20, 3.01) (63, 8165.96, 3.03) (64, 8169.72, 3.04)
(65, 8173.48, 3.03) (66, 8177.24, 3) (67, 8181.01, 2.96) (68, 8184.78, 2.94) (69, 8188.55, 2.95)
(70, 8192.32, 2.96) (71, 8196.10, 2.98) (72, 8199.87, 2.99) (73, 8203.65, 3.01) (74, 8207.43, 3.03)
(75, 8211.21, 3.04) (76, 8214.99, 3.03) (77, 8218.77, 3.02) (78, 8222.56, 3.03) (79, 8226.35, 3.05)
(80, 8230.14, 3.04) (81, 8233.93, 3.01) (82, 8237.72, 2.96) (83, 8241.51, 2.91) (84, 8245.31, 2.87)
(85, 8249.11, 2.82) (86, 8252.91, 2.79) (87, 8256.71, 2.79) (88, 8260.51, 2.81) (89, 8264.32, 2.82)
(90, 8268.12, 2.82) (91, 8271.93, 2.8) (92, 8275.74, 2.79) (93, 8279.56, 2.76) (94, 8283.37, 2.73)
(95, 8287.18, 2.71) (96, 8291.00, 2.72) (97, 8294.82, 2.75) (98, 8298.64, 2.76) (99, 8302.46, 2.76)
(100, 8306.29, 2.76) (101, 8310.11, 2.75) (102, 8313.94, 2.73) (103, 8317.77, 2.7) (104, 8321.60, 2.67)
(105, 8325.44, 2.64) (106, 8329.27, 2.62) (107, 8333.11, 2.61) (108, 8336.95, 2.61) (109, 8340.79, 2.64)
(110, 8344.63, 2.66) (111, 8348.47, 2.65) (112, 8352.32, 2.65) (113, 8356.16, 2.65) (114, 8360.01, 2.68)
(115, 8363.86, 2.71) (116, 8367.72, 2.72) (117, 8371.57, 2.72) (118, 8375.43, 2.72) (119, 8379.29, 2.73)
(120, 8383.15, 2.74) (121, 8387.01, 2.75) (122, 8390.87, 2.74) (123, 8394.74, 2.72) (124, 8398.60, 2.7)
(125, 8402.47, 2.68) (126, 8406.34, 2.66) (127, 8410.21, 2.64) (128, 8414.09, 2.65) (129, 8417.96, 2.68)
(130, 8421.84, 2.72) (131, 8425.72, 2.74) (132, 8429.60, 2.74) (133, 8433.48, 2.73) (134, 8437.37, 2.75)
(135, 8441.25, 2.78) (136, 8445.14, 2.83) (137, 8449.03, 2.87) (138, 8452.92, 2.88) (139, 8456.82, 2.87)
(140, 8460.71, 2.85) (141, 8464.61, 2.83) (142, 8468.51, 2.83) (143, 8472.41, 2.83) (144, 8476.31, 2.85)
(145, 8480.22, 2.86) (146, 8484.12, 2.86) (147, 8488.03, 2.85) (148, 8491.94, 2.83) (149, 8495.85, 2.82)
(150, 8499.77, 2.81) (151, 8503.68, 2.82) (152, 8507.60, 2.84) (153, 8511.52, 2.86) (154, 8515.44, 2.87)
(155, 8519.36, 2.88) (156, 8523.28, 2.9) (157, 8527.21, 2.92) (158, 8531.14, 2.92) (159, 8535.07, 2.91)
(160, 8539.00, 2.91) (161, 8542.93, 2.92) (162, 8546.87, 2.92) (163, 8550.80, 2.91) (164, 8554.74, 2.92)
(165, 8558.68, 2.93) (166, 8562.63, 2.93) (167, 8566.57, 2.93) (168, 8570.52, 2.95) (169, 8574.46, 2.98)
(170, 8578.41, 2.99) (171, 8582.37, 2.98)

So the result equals -0.075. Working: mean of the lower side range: 2.92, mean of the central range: 3.01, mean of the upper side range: 2.68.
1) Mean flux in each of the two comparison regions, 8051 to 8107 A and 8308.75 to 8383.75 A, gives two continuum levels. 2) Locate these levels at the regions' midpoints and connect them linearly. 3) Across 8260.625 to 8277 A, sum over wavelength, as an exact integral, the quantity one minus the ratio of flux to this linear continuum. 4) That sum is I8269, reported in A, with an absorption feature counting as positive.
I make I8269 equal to -0.3 A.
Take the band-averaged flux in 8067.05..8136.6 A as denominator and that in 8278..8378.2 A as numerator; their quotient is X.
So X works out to 0.90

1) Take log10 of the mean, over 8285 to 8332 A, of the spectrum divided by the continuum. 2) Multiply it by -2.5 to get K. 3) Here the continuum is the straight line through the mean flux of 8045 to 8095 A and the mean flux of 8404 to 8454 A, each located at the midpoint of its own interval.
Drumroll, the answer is 0.04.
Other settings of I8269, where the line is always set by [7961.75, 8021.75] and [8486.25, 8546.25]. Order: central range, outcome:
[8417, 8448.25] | 1.35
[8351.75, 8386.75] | 2.13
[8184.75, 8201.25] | -0.41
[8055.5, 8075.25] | -0.48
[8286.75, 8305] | 0.91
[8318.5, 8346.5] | 2.39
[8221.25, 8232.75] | -0.58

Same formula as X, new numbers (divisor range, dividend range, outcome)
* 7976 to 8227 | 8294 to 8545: 0.93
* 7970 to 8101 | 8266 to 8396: 0.92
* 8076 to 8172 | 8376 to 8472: 0.92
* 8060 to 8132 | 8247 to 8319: 0.93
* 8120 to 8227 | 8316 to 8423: 0.89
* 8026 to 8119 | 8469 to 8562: 0.97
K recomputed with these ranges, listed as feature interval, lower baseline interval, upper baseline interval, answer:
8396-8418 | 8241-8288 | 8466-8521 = 0.062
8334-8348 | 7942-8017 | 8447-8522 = 0.089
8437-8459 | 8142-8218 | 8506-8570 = 0.035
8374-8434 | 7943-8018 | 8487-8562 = 0.069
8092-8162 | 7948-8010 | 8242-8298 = -0.053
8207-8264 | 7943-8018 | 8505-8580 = -0.013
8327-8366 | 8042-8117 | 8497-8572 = 0.110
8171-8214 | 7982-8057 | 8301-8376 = -0.075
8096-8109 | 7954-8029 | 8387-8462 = -0.029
